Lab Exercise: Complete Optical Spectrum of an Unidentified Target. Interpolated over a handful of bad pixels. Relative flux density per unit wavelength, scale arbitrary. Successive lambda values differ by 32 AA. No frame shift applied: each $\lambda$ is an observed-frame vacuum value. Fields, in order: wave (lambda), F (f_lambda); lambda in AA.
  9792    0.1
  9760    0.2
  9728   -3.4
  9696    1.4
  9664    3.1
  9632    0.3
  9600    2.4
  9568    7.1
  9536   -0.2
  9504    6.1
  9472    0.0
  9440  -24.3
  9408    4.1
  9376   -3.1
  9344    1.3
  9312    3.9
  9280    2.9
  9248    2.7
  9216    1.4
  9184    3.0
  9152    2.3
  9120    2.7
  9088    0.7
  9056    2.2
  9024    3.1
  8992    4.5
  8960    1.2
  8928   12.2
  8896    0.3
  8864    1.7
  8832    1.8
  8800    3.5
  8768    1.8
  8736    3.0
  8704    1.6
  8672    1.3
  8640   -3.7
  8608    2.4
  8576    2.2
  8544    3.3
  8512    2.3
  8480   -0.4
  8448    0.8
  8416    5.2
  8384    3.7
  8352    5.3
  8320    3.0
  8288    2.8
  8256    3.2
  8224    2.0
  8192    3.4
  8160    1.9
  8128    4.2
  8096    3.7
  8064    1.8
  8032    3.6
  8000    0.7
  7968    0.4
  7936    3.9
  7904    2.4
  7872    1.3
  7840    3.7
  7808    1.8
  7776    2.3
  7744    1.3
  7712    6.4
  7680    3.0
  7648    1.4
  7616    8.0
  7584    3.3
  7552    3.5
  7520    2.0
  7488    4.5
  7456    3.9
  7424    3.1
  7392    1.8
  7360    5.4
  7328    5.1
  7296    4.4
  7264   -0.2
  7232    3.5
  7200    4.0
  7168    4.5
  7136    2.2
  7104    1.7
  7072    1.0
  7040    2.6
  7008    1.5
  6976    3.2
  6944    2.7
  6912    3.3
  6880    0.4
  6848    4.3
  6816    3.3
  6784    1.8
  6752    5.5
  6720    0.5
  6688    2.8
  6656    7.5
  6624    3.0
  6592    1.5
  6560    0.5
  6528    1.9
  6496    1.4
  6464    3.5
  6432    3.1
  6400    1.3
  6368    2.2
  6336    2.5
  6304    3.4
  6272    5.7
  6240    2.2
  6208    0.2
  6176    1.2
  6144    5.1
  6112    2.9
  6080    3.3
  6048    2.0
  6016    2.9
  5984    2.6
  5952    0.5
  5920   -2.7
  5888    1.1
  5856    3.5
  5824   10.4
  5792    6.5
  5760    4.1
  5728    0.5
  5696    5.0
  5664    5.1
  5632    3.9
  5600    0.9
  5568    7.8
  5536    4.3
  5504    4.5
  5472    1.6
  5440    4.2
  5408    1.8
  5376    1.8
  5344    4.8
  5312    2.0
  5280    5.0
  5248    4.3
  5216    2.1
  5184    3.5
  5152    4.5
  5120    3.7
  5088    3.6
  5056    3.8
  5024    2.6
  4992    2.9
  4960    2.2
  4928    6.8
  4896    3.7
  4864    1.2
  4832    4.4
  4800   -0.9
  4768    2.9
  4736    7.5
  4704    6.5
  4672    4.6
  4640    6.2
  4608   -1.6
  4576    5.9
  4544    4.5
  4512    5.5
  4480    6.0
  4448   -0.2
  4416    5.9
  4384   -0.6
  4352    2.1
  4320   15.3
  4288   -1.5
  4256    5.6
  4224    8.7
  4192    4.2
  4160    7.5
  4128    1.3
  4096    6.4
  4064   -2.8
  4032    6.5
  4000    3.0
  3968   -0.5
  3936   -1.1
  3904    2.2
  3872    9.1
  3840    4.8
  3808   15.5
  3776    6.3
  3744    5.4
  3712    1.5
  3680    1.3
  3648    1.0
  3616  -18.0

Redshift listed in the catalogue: 0.78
